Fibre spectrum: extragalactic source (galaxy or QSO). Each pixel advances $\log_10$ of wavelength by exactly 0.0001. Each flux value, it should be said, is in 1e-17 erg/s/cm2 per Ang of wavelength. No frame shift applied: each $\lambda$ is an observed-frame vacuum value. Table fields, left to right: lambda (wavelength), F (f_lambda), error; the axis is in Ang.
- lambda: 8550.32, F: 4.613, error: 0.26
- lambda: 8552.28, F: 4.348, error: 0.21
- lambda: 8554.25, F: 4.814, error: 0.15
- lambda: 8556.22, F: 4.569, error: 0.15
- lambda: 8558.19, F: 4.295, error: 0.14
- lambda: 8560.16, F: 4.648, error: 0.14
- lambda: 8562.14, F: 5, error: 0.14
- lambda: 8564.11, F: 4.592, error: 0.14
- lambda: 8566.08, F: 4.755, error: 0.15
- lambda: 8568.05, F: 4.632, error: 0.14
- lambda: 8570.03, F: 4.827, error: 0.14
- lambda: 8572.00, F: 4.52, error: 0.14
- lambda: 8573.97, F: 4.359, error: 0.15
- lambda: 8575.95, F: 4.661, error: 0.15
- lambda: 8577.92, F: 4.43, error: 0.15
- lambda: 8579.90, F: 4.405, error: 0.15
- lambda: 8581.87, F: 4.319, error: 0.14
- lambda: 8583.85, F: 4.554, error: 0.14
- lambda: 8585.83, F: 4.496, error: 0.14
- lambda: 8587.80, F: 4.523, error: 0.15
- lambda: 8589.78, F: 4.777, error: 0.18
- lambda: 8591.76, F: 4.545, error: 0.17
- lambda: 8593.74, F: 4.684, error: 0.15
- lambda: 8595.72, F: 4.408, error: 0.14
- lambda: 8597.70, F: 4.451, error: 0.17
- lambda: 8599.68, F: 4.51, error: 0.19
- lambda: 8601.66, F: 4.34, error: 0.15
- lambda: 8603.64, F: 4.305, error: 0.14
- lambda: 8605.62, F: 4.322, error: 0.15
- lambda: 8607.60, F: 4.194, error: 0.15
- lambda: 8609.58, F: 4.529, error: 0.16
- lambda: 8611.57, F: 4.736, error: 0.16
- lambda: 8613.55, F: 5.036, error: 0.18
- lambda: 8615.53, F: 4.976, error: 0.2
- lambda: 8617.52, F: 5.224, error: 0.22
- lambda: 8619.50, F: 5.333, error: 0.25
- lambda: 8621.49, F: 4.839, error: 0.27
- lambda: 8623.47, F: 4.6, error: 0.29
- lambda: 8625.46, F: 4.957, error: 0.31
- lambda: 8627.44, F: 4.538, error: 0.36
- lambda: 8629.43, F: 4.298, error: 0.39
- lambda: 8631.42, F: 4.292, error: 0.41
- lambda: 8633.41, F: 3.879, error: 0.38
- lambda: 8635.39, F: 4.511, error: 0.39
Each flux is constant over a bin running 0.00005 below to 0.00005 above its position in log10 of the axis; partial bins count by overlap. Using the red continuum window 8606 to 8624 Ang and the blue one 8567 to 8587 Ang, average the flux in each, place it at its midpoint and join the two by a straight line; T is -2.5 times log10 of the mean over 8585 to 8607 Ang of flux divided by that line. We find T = 0.04 mag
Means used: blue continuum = 4.52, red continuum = 4.82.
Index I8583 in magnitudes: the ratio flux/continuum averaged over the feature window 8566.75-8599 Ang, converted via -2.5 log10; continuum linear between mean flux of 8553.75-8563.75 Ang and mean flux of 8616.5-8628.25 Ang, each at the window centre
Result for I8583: 0.05 mag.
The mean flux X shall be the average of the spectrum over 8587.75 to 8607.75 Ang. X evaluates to 4.47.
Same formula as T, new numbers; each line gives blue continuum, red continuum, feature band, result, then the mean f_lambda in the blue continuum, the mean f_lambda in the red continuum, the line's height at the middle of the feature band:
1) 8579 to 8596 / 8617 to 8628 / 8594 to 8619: 0.03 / 4.53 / 4.92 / 4.74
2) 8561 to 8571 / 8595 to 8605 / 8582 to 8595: -0.01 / 4.76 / 4.4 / 4.52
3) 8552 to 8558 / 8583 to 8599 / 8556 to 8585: 0.00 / 4.57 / 4.55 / 4.56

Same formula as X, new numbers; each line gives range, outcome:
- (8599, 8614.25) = 4.49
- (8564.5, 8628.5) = 4.62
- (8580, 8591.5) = 4.53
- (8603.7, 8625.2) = 4.76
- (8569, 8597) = 4.53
